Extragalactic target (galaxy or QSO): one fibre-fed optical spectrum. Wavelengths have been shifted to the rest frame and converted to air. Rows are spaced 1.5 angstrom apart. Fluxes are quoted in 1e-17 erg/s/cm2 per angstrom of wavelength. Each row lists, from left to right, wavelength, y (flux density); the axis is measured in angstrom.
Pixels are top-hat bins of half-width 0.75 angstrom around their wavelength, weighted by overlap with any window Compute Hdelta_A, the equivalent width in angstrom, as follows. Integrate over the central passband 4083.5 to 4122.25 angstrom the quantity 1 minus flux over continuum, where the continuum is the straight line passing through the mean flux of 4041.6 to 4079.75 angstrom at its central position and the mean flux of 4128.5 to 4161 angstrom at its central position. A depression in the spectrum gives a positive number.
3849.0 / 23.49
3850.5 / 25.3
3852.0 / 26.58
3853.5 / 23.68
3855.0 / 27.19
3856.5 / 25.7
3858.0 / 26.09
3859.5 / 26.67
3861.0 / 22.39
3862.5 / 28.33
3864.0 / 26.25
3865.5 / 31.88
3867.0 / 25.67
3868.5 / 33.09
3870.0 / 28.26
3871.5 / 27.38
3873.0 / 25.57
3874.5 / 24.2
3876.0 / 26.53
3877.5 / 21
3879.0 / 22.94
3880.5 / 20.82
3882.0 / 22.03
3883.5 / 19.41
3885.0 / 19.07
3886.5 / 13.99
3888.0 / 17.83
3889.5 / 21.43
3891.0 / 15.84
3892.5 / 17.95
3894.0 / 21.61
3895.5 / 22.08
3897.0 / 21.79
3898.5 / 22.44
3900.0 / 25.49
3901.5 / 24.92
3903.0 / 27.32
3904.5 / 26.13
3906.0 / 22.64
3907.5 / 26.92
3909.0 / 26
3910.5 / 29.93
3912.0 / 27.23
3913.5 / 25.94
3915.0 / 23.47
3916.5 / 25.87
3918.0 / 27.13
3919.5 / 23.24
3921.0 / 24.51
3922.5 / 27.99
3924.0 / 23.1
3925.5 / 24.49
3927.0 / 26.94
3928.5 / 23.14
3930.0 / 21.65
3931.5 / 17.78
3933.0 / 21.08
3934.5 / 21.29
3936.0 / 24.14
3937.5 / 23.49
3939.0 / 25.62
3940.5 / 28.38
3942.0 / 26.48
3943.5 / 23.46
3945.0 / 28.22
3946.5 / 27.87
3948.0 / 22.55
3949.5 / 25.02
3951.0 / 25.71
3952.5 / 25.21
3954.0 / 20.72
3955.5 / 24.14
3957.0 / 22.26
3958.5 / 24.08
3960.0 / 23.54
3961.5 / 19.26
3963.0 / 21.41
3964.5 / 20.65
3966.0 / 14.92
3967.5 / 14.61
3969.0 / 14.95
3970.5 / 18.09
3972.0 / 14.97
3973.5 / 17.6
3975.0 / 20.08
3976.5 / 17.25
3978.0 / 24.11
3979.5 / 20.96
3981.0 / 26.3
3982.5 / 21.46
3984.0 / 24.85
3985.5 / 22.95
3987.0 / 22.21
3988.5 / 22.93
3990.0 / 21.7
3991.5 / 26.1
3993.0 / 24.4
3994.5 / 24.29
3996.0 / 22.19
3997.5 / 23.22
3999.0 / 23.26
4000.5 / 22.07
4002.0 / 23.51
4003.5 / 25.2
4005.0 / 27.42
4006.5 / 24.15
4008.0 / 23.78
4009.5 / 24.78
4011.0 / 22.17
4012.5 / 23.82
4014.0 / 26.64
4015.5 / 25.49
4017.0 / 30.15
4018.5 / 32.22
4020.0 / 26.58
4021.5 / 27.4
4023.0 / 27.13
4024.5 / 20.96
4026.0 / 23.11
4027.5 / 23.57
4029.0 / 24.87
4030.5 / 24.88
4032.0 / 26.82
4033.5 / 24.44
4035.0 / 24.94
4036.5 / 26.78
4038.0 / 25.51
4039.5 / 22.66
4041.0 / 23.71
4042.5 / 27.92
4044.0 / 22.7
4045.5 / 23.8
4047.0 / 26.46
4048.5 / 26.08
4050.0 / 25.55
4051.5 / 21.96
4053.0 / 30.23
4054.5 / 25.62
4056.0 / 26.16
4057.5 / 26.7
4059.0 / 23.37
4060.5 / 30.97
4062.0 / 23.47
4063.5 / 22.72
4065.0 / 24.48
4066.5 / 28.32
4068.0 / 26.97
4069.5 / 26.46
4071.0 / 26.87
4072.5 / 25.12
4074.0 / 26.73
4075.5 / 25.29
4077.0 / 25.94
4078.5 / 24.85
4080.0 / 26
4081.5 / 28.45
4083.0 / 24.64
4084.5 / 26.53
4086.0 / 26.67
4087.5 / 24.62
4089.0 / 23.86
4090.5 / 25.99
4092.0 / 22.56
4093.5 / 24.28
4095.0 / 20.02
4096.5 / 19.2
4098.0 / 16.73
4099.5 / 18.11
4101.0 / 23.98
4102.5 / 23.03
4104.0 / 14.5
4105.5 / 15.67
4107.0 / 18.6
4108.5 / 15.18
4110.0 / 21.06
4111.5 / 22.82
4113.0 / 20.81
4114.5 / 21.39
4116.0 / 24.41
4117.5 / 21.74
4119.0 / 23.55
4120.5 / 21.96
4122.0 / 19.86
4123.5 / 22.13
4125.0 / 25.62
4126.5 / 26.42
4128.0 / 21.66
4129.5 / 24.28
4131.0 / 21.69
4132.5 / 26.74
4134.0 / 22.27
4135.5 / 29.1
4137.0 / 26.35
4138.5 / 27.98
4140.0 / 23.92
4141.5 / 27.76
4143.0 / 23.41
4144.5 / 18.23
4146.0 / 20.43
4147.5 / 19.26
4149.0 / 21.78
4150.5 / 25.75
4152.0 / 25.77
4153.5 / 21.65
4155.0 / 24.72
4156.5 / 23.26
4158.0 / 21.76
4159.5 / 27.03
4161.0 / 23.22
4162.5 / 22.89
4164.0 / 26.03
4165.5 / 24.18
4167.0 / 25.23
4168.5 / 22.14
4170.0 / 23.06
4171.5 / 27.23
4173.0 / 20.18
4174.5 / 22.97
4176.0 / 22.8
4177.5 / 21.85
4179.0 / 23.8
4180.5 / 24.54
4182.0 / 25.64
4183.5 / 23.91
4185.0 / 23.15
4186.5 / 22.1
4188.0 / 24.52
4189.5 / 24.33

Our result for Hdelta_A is 5.3 angstrom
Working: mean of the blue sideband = 25.8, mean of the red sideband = 23.9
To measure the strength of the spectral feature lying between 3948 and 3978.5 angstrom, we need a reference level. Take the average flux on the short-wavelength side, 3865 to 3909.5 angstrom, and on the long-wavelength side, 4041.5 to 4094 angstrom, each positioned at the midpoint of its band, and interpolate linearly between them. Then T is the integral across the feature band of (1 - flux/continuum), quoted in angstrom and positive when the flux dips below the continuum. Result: 4.8 angstrom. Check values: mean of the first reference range 23.3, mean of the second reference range 25.7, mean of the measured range 20.5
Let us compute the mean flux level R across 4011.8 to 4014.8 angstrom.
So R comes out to 25.3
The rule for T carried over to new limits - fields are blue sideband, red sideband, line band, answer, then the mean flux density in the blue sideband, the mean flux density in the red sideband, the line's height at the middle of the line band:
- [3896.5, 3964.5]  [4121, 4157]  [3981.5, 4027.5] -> -0.68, 24.4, 23.7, 24.2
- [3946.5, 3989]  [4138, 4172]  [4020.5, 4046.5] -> -3.15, 21.3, 23.7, 22.1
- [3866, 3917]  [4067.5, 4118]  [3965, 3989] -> 3.56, 23.6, 22.9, 23.3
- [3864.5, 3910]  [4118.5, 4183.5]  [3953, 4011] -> 4.15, 23.5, 23.7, 23.6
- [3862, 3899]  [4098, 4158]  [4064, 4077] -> -2.10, 23.1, 22.4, 22.6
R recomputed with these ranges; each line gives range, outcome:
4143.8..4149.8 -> 20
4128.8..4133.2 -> 24.2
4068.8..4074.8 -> 26.3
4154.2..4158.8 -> 23.3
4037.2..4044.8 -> 24.5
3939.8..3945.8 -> 26.6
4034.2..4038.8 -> 25.7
